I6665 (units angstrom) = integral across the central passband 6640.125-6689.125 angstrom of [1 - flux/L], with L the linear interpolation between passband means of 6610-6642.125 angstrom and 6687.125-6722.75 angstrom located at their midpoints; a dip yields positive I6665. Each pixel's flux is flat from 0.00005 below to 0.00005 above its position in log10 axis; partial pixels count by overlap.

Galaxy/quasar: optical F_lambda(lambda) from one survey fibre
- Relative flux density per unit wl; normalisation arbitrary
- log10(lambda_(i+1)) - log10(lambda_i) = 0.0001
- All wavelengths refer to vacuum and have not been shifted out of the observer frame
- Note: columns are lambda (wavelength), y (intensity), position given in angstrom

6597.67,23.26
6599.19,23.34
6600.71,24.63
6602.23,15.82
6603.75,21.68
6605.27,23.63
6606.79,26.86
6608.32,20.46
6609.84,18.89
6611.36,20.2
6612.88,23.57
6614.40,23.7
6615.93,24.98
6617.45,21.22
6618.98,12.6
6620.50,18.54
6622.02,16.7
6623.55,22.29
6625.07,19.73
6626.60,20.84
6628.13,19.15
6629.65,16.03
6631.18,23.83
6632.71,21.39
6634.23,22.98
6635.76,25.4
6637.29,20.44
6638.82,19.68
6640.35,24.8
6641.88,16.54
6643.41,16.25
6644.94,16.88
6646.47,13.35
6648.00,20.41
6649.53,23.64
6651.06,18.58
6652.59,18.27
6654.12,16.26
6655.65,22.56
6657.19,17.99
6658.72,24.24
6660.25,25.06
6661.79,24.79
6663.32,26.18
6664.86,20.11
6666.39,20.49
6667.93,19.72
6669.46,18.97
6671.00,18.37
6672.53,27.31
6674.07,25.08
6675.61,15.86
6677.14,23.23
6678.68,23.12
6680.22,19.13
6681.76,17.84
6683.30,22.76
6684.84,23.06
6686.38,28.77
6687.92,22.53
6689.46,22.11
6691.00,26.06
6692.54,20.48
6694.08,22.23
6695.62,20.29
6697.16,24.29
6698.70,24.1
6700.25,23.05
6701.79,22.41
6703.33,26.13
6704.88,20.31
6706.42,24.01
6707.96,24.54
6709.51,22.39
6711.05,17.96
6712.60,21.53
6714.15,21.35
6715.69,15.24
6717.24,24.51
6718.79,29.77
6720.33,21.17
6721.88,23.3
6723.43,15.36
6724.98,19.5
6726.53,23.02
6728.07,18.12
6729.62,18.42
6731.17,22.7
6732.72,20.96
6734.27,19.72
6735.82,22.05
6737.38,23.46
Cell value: 1.5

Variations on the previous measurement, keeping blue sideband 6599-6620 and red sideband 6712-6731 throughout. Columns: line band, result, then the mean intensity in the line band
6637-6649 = 1.5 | 18.6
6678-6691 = -0.9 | 22.6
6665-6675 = -0.1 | 21.5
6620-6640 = 0.7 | 20.7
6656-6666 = -0.8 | 22.9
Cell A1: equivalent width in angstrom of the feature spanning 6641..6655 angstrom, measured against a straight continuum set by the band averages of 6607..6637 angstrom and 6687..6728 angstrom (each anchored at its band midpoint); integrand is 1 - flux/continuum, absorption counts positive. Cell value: 2.2 angstrom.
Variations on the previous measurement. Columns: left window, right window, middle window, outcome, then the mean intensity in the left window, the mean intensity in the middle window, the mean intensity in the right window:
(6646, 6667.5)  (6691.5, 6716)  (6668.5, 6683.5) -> 0.2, 20.9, 21.1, 22.1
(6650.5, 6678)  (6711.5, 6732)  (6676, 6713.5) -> -2.4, 21.3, 22.5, 21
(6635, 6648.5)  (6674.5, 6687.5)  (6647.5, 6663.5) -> -1.0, 19.3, 21.5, 21.8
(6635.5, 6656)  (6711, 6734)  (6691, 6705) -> -1.7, 19.3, 22.9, 20.9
